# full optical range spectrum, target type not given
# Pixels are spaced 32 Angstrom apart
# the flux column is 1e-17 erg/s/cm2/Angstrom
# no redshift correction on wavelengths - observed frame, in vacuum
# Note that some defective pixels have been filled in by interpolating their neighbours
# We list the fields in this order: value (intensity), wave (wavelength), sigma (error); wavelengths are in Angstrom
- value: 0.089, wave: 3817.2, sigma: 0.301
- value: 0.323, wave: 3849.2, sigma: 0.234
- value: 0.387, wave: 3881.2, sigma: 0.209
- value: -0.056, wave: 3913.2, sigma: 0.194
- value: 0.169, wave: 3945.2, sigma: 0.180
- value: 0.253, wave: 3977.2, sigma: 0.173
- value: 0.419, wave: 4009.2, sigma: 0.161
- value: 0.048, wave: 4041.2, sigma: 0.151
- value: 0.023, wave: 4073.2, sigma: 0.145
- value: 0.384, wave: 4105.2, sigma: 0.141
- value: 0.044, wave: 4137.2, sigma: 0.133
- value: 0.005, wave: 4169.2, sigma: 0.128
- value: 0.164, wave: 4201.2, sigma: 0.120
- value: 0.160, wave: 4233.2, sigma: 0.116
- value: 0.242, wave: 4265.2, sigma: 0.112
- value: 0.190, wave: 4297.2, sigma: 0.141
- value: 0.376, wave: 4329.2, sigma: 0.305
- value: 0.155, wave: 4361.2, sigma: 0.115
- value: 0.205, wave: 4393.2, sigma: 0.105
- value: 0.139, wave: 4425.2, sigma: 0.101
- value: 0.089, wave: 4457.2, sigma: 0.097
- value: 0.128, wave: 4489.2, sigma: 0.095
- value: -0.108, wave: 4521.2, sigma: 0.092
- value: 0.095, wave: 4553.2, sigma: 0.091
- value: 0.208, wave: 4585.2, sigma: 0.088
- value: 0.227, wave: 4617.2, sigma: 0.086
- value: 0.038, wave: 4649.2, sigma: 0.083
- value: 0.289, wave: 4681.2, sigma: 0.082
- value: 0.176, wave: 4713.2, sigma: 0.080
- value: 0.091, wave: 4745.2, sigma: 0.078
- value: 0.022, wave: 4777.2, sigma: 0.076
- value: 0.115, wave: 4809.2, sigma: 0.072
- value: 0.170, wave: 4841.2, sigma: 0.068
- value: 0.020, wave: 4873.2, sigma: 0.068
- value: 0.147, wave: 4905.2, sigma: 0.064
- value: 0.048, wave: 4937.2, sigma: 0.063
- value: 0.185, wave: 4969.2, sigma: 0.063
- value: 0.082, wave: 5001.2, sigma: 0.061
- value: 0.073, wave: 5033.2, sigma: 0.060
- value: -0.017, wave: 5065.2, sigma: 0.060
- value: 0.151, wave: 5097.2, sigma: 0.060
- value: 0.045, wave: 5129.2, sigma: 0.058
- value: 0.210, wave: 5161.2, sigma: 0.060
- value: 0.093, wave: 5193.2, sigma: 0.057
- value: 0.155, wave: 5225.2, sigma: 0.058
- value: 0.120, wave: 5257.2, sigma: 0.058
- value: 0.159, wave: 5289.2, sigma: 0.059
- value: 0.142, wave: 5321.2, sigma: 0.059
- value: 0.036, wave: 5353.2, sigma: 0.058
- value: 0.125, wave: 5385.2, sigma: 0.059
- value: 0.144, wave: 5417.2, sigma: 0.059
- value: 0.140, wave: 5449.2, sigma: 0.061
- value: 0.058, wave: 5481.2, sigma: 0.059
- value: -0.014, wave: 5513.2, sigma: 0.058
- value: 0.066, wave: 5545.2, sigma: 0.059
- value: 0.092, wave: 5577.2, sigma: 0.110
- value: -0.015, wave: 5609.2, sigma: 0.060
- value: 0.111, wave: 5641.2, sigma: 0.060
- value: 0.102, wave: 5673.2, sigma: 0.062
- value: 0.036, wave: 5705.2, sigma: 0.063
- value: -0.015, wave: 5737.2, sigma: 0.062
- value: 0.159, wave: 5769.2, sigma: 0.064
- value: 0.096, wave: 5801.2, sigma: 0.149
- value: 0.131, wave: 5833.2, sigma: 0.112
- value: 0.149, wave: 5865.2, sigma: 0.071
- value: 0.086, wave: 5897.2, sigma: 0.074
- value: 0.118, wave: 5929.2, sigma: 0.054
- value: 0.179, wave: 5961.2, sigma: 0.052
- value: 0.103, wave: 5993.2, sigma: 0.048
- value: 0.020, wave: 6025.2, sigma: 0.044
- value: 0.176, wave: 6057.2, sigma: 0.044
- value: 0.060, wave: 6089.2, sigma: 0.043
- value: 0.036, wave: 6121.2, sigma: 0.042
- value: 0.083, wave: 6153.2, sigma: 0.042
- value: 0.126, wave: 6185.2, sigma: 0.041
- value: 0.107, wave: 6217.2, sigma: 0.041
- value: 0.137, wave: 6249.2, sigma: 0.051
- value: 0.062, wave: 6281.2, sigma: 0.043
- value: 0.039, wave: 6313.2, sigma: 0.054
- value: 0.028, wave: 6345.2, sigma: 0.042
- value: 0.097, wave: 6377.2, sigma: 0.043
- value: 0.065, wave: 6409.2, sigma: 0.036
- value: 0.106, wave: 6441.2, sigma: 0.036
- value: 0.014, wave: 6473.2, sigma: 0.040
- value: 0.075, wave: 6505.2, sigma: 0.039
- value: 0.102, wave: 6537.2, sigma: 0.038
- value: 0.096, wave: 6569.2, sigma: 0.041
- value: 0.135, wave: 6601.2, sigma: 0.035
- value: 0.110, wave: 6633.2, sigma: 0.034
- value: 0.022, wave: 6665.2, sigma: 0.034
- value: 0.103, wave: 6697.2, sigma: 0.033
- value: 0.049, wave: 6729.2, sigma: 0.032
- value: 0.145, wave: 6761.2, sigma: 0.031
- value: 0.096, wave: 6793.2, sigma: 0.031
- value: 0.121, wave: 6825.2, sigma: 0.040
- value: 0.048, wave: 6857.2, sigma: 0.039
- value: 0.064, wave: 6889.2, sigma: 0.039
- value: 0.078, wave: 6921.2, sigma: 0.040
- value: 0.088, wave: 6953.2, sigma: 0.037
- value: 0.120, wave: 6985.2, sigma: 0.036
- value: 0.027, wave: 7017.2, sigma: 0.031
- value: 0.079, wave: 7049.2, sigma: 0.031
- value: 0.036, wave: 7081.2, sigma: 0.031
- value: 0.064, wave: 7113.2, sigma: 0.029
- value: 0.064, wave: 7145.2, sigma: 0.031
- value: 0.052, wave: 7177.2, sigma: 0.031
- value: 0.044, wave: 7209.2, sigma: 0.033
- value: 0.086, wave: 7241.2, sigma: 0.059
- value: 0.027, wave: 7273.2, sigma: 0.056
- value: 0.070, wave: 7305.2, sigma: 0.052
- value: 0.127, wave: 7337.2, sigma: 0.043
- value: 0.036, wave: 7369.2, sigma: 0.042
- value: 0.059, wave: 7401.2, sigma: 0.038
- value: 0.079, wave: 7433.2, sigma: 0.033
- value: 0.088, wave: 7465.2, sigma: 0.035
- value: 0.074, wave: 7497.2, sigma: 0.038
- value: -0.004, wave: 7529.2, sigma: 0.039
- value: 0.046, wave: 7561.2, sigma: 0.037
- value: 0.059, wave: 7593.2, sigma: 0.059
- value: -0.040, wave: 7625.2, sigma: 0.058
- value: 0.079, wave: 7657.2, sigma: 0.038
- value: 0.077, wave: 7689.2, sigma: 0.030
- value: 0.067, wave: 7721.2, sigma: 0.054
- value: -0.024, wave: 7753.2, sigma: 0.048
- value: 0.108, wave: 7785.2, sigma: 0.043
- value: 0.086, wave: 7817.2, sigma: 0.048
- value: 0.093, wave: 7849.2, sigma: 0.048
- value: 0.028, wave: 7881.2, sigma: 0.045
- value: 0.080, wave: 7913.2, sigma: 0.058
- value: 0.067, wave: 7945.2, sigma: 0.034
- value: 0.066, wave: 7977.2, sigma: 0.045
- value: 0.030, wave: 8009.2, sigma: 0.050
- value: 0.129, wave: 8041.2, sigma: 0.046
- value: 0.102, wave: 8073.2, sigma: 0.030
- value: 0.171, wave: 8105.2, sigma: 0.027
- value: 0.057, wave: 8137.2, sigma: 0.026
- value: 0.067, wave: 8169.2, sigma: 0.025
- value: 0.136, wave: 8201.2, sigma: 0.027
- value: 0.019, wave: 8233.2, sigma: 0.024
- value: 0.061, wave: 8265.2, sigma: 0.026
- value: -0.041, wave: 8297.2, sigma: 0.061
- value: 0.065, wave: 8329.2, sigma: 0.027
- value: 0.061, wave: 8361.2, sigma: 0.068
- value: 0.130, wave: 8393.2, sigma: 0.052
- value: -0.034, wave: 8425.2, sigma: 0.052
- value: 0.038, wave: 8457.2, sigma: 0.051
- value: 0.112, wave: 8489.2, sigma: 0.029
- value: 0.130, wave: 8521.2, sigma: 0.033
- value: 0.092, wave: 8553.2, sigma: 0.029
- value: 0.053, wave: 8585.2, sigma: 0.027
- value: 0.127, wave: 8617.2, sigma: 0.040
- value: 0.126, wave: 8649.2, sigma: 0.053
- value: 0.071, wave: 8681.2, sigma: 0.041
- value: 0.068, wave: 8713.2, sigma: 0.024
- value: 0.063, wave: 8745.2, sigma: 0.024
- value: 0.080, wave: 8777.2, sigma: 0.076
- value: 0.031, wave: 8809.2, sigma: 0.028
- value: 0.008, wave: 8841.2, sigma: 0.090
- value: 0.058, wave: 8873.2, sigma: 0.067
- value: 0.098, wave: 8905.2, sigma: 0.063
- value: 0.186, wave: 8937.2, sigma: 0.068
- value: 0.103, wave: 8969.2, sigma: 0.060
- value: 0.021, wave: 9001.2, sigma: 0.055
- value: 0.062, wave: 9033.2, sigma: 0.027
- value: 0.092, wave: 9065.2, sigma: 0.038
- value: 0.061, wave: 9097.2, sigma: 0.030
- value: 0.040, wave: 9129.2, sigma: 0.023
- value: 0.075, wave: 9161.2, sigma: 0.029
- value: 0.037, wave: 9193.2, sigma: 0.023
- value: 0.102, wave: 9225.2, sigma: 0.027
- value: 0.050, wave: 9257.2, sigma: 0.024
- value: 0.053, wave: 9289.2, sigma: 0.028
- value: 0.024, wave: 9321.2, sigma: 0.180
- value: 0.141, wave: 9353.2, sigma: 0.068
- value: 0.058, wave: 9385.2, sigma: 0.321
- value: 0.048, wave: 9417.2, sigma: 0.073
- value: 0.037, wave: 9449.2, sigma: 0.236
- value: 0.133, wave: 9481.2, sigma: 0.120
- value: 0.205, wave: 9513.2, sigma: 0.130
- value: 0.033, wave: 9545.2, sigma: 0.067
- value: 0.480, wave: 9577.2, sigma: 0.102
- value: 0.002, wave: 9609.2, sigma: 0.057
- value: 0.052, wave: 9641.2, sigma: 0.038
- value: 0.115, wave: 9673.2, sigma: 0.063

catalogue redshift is 1.57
